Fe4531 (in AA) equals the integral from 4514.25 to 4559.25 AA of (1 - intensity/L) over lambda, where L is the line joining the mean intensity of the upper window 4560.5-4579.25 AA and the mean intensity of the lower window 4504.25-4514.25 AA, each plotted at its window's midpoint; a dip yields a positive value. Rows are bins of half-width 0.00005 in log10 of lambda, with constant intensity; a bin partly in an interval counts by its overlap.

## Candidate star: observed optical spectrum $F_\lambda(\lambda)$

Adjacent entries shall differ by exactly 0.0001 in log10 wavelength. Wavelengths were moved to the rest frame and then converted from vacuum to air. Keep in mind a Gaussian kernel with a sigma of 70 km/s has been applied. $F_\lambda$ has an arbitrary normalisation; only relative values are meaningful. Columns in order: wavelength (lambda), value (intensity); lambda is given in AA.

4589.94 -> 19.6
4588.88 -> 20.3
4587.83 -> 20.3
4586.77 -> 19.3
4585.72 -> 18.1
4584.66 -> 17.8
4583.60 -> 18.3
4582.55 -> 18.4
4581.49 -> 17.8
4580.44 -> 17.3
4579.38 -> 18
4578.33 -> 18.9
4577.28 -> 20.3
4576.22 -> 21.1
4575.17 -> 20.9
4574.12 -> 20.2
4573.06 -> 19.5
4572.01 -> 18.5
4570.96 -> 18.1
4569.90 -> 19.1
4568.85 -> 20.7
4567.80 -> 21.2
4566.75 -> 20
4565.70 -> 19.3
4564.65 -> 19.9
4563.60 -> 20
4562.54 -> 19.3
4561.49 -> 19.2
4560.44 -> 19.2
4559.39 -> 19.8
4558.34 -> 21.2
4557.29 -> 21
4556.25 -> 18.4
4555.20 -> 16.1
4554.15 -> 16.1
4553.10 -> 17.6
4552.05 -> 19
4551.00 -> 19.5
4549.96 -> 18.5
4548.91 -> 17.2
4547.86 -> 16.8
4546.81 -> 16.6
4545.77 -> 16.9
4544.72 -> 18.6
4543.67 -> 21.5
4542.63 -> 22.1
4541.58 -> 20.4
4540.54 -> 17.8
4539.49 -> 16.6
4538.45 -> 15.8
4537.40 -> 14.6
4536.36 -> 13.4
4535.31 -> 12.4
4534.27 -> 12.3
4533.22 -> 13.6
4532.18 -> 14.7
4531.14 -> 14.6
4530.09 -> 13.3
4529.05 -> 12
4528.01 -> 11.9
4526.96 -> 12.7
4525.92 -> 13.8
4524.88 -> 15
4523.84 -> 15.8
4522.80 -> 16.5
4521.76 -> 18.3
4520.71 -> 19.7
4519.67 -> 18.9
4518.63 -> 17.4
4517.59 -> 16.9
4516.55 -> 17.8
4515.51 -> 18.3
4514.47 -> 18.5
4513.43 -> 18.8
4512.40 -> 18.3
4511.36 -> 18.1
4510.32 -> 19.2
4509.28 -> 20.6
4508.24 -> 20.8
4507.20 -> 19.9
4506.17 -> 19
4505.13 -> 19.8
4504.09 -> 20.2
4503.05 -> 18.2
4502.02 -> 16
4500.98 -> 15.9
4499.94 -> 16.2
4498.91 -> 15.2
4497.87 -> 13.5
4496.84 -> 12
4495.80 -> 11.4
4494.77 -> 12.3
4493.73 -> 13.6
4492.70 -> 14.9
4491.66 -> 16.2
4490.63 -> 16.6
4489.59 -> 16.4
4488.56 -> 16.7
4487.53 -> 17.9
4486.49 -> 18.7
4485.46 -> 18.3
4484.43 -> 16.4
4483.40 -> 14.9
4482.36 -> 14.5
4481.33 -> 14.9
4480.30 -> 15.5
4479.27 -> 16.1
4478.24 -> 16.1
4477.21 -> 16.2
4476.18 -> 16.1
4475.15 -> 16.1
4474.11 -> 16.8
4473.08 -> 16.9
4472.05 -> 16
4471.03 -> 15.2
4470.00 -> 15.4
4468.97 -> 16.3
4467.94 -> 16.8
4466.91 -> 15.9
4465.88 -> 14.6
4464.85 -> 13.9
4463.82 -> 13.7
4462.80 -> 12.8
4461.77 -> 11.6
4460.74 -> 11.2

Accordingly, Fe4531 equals 6.4 AA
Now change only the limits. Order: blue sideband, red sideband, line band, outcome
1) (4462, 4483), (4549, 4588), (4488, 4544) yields 2.2 AA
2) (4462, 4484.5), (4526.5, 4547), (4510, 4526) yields -2.2 AA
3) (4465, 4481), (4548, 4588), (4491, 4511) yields 0.3 AA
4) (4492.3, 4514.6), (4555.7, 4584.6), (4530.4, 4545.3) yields 1.6 AA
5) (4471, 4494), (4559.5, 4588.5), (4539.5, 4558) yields 0.0 AA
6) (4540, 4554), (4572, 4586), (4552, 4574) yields -0.5 AA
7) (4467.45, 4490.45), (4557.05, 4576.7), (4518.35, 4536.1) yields 3.3 AA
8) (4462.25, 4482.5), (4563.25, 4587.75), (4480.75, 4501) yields 1.1 AA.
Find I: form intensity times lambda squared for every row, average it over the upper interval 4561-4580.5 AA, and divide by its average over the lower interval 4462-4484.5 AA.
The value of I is 1.33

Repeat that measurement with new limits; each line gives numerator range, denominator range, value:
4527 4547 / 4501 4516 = 0.84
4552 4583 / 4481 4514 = 1.18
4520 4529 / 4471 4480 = 0.97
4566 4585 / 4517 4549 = 1.22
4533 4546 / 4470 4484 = 1.09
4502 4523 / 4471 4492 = 1.16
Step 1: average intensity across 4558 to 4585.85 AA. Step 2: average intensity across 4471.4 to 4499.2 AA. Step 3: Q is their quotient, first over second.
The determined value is 1.24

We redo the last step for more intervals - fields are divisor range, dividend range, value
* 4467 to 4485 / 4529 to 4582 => 1.13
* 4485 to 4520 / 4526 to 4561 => 0.98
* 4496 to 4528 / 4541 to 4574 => 1.11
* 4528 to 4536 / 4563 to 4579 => 1.50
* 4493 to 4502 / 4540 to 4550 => 1.34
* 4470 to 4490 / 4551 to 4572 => 1.18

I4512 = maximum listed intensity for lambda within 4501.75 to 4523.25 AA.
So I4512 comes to 20.8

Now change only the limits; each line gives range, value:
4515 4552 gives 22.1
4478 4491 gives 18.7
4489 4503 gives 16.6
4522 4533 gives 16.5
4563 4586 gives 21.2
